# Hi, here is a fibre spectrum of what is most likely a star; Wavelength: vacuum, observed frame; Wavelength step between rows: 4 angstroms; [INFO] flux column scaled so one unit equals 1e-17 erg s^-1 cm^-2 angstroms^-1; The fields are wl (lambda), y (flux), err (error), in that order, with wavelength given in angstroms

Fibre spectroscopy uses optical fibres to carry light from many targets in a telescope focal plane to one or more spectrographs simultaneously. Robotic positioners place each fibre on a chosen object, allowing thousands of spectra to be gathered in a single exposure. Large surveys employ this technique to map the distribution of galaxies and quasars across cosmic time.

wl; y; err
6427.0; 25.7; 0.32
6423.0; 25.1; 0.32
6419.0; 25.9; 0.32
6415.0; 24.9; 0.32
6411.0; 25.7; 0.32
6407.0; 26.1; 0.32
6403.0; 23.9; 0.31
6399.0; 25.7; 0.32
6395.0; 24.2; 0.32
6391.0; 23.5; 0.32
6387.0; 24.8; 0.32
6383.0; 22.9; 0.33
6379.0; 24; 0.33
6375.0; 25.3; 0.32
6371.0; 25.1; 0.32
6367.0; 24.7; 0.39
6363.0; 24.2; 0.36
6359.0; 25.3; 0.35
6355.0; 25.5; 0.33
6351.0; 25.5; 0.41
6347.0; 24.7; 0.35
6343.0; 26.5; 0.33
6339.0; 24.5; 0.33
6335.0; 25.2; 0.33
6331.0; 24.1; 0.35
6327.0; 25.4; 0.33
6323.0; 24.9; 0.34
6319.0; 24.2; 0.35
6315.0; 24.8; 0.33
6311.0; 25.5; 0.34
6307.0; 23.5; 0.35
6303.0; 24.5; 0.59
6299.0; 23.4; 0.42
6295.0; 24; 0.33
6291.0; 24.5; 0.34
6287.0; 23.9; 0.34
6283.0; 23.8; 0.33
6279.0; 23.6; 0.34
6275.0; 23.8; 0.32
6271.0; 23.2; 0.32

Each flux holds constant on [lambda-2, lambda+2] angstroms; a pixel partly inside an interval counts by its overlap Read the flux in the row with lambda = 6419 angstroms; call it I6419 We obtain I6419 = 25.9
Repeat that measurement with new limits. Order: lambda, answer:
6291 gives 24.5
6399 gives 25.7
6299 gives 23.4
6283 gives 23.8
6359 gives 25.3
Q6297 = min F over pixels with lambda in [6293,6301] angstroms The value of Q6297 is 23.4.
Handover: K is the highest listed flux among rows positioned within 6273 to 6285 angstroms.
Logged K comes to 23.8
